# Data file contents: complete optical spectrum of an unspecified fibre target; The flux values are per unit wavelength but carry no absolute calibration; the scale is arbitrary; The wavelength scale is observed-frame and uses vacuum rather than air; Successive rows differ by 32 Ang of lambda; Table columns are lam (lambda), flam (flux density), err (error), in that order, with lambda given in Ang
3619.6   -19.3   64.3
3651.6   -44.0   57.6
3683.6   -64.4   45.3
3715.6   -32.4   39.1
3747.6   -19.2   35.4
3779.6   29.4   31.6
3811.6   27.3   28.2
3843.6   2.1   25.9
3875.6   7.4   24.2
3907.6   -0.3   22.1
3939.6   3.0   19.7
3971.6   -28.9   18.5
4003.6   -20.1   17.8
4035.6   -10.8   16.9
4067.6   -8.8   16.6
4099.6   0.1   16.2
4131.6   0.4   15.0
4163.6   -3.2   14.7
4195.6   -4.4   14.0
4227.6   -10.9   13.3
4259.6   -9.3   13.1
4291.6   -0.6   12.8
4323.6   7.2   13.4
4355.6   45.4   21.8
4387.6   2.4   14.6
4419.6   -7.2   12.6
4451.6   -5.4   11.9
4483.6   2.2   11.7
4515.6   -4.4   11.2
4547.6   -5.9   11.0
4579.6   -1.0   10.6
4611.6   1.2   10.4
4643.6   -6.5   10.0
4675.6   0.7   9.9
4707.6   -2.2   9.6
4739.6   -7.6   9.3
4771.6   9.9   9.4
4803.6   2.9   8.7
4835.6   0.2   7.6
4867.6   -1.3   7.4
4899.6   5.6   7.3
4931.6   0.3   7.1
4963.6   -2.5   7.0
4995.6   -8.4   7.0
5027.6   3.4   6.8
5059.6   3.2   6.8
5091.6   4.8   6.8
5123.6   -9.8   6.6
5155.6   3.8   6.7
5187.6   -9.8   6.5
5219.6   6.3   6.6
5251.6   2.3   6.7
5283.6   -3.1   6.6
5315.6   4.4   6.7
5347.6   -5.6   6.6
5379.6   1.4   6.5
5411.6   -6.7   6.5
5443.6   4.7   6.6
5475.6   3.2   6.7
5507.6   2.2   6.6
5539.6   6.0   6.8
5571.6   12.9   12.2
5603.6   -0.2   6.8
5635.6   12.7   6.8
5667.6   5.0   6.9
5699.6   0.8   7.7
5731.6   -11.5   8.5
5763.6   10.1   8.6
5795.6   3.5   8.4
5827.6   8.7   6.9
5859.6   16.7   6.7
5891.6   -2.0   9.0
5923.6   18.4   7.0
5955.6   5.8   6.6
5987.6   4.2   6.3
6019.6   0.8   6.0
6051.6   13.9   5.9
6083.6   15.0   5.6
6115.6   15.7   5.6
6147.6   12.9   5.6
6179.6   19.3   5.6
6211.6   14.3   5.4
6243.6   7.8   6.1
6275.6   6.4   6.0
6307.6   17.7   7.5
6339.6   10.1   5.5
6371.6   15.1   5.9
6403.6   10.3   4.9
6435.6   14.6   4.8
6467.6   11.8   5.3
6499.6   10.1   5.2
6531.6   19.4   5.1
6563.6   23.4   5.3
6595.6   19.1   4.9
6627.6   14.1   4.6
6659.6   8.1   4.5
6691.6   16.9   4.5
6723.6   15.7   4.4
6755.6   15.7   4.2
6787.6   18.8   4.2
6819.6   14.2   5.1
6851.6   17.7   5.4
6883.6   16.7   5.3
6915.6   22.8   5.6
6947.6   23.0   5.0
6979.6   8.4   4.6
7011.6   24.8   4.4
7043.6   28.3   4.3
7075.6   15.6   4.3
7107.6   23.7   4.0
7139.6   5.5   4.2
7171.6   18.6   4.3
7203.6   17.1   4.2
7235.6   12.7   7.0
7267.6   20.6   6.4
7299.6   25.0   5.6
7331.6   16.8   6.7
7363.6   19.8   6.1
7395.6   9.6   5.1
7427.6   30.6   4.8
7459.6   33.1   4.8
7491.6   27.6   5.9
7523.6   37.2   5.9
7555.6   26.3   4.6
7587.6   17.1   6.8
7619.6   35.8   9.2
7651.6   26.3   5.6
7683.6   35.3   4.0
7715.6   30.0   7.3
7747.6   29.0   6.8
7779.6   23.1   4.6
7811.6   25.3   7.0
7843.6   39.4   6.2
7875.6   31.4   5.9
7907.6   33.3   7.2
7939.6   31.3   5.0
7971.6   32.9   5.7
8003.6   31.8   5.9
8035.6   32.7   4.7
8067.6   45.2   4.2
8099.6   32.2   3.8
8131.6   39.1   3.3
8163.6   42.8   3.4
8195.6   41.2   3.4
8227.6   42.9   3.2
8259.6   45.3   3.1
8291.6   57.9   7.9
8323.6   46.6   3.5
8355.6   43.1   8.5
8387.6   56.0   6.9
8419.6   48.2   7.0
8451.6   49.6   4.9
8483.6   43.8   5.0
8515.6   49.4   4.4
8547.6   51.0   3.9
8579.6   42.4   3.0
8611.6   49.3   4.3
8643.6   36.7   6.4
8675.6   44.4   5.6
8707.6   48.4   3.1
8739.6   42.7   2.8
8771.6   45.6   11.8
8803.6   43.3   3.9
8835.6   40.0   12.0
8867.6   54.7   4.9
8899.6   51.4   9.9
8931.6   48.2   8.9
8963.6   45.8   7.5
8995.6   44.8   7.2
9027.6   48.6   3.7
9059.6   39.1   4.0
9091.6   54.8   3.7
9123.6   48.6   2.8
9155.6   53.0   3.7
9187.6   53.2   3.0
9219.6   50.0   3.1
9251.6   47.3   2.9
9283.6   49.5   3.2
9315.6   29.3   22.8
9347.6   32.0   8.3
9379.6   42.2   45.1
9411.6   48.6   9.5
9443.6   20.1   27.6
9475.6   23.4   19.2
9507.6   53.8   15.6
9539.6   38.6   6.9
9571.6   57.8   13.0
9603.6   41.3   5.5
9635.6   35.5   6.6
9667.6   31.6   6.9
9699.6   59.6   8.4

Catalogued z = 0.86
